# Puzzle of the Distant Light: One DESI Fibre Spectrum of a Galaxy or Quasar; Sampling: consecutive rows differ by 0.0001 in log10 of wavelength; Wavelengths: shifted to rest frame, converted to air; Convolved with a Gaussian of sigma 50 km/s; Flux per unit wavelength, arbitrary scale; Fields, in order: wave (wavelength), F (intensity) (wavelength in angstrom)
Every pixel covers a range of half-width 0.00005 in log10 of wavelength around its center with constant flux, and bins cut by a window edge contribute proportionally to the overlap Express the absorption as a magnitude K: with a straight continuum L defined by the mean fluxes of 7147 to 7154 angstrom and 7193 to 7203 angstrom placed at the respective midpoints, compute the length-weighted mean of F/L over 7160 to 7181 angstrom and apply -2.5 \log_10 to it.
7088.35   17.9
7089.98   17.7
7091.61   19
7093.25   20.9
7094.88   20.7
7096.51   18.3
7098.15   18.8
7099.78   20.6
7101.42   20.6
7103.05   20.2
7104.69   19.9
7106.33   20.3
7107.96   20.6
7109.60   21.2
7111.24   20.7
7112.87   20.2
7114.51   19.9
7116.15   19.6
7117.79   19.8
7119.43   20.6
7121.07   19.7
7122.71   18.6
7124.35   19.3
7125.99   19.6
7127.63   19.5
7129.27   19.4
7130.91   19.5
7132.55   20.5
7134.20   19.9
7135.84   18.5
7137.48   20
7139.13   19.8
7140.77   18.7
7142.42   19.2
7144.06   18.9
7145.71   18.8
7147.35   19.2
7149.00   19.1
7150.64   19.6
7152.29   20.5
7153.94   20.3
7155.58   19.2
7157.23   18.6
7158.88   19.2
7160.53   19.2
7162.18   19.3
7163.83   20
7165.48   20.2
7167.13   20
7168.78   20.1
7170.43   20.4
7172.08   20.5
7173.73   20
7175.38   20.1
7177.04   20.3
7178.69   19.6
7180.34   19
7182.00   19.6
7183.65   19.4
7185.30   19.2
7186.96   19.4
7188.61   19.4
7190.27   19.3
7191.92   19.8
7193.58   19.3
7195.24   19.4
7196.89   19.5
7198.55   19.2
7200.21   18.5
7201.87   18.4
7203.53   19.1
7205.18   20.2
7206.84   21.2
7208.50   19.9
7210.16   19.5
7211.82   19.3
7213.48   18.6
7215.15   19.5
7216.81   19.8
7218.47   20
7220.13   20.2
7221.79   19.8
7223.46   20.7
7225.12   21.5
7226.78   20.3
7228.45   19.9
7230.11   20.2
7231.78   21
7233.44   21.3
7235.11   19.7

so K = -0.027 mag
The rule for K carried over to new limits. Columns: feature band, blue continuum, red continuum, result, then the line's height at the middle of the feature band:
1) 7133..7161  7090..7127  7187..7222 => 0.02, 19.7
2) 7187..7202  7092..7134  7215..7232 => 0.05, 20.2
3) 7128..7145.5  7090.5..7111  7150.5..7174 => 0.03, 19.9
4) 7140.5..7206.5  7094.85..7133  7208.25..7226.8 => 0.02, 19.9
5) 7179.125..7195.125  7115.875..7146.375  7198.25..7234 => 0.02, 19.8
